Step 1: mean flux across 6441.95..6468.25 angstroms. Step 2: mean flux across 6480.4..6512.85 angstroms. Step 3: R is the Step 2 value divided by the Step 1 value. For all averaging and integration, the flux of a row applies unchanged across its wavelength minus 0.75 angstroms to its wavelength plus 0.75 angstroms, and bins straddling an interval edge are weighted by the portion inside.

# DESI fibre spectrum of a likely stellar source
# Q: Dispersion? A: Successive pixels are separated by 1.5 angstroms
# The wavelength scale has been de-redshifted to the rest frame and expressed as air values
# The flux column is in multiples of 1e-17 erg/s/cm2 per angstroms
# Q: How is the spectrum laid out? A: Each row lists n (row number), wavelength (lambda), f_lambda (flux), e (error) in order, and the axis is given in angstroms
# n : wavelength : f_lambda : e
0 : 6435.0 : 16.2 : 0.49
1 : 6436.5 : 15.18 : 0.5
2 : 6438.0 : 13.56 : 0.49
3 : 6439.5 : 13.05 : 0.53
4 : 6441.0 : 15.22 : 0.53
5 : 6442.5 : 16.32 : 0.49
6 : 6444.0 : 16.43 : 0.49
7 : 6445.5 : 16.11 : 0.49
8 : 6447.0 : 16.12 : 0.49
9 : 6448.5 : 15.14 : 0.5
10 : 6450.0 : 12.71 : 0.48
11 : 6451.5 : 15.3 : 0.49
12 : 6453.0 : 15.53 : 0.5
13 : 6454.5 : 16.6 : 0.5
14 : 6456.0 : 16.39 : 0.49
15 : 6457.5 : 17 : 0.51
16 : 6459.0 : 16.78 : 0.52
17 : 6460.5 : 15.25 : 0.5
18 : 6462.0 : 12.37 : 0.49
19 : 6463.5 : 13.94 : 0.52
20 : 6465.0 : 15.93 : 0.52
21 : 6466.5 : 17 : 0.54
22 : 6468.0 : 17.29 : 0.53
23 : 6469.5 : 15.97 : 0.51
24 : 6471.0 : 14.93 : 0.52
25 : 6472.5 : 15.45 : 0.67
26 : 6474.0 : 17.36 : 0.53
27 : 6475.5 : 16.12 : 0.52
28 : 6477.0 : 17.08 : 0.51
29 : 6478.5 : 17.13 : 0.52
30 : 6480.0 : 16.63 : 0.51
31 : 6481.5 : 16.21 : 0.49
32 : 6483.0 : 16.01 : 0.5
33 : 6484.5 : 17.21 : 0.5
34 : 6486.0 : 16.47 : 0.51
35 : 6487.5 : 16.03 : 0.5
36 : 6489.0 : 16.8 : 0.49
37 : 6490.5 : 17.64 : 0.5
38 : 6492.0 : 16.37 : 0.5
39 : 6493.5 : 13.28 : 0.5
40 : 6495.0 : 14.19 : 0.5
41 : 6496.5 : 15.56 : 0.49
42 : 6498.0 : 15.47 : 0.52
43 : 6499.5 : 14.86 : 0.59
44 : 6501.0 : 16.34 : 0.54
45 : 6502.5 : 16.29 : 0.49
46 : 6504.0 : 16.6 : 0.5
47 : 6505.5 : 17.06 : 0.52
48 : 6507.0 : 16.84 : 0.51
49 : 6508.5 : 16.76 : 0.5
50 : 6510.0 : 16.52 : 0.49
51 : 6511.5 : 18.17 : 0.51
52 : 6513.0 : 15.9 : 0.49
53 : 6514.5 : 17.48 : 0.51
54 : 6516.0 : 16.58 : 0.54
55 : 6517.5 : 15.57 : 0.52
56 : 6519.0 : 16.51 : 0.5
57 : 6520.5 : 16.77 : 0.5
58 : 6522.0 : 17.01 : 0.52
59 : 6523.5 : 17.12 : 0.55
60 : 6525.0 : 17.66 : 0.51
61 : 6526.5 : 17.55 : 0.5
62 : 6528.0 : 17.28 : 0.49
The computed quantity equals 1.04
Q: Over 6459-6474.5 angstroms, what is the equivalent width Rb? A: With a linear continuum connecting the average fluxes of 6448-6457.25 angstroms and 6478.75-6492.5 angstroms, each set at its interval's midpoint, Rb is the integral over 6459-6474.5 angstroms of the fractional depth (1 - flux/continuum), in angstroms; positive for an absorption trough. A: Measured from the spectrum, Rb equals 0.32 angstroms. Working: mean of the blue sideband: 15.4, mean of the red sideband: 16.6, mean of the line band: 15.6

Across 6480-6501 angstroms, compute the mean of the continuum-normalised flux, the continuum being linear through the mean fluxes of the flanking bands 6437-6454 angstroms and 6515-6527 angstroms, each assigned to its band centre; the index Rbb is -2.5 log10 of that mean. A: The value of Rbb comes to 0.02 mag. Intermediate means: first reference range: 15.1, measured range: 15.9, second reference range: 16.8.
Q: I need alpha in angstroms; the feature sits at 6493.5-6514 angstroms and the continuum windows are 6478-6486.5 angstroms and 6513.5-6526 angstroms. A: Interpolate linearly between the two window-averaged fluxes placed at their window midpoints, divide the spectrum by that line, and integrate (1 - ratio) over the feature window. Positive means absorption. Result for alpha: 0.8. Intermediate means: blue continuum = 16.6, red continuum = 16.8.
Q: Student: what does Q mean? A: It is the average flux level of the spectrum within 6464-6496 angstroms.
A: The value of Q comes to 16.2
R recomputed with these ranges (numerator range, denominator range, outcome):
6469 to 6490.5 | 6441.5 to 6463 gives 1.06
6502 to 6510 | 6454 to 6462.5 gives 1.06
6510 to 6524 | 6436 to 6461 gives 1.08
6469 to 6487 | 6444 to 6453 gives 1.08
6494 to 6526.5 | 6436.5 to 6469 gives 1.07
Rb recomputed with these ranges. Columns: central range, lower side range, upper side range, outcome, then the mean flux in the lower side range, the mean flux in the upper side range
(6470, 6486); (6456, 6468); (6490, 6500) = -1.0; 15.6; 15.3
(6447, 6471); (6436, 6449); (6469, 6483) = 0.3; 15.2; 16.3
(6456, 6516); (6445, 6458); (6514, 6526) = 0.2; 15.6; 16.8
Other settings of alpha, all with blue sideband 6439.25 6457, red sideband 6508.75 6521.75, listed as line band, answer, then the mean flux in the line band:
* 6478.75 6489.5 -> -0.2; 16.5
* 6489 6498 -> 0.4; 15.5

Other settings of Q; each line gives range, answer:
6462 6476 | 15.8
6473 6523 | 16.4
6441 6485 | 15.9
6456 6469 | 15.7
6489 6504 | 15.7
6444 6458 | 15.7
